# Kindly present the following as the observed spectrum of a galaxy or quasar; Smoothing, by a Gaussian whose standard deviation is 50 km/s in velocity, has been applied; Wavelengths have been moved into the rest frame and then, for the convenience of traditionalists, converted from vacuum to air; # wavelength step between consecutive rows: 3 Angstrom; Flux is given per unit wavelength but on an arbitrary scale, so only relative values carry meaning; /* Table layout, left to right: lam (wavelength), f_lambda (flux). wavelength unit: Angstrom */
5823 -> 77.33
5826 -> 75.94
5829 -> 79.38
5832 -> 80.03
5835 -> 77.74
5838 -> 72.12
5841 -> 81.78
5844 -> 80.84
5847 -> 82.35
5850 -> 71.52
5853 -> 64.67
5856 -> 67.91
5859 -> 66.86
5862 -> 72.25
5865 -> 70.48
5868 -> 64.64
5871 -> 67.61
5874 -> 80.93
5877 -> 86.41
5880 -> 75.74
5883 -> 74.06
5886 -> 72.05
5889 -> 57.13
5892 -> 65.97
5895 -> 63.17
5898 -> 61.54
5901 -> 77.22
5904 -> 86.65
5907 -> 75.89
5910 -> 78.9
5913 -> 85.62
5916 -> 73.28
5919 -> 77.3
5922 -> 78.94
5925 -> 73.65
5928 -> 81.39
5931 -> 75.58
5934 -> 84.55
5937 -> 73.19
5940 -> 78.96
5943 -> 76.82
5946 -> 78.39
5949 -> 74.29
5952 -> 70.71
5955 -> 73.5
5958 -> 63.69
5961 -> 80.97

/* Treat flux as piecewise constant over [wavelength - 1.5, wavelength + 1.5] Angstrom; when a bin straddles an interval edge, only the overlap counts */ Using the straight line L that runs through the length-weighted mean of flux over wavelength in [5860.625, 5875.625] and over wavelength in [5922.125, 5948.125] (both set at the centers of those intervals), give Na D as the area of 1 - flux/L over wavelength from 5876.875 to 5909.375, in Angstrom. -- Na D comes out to 0.79 Angstrom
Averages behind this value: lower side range 71.3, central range 71.9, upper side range 77.8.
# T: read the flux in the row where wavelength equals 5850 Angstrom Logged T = 71.52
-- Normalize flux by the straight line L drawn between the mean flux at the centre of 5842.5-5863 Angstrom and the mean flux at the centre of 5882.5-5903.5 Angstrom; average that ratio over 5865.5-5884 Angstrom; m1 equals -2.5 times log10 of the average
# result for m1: -0.072 mag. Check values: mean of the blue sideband 72.3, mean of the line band 74.7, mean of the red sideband 67.9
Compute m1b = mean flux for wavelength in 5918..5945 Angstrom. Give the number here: 77.8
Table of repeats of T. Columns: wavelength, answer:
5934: 84.55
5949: 74.29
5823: 77.33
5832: 80.03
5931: 75.58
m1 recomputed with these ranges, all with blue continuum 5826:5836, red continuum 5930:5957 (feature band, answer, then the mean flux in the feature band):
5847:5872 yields 0.13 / 69.1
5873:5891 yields 0.05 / 74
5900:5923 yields -0.04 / 79.3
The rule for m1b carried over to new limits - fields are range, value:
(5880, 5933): 74.2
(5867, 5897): 70.7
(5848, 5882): 71.9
